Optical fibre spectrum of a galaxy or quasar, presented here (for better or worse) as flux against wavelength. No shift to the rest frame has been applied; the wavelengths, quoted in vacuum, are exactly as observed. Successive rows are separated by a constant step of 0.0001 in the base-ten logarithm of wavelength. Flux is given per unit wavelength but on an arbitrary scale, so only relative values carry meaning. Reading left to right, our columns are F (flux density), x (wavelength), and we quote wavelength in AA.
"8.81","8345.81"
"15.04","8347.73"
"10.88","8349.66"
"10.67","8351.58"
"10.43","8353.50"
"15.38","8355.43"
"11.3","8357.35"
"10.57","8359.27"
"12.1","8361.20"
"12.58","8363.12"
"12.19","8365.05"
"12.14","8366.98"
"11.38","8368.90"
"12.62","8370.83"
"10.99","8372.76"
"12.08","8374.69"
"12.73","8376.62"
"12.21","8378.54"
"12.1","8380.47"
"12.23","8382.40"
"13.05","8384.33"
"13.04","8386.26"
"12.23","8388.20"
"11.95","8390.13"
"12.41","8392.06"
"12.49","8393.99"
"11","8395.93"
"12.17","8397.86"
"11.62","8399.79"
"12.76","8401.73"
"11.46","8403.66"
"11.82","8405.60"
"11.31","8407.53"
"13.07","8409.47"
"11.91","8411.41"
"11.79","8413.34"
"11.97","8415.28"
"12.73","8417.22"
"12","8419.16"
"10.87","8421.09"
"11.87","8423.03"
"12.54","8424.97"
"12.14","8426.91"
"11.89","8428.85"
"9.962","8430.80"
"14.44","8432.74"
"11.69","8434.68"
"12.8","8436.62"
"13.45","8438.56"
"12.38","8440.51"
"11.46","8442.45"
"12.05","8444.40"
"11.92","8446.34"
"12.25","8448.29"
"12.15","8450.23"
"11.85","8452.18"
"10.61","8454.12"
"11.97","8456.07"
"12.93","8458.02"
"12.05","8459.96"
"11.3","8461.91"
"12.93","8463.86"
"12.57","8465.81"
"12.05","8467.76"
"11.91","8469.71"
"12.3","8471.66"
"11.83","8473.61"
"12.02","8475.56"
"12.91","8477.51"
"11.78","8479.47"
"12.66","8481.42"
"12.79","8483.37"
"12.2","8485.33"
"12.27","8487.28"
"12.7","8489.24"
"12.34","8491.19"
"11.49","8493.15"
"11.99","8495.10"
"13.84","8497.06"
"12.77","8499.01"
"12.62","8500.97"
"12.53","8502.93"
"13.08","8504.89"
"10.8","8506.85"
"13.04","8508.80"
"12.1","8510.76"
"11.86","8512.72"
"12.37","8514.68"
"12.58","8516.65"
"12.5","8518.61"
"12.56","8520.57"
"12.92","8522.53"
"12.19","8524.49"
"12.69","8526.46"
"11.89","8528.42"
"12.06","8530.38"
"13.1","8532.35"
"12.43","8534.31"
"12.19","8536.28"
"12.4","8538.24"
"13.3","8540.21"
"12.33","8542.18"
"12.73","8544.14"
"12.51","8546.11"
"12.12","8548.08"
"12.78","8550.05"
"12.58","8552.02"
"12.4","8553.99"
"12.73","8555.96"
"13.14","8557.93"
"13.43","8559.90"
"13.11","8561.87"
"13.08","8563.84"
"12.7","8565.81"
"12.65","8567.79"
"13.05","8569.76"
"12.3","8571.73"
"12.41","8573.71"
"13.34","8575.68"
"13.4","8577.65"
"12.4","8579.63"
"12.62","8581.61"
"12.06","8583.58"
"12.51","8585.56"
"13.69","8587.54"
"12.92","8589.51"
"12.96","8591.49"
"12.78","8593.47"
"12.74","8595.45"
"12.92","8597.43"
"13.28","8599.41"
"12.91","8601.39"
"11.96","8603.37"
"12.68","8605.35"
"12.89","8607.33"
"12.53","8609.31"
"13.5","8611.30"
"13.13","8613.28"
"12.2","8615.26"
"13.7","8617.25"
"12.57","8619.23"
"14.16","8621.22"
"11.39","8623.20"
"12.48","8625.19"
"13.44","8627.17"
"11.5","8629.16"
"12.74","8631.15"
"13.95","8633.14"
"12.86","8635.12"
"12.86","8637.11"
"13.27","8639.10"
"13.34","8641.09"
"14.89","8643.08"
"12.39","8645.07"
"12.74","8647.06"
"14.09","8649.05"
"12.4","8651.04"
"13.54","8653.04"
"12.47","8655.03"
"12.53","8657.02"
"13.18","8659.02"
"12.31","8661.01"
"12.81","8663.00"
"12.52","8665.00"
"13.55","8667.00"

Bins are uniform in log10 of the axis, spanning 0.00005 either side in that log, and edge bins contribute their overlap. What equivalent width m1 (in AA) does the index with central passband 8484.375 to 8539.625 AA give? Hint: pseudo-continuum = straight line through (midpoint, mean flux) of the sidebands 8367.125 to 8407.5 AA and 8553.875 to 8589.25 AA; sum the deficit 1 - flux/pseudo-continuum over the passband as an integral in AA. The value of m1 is 0.8 AA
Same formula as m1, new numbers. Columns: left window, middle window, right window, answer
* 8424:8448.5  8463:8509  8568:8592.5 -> 0.16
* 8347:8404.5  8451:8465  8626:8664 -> 0.49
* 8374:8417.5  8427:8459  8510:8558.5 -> 0.44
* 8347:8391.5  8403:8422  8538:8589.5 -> 0.60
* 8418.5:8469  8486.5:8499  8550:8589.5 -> -0.10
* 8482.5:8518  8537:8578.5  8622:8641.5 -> -0.68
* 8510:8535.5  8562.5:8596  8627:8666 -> -0.37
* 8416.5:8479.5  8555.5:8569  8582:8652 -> -0.35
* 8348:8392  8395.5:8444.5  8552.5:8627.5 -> 0.83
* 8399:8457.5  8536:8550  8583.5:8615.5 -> 0.03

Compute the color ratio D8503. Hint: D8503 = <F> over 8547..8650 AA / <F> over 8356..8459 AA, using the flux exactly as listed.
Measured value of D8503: 1.1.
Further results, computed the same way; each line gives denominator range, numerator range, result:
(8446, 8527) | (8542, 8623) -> 1.04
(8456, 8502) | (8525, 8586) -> 1.02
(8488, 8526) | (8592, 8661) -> 1.04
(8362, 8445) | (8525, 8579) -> 1.05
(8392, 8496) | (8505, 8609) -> 1.04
